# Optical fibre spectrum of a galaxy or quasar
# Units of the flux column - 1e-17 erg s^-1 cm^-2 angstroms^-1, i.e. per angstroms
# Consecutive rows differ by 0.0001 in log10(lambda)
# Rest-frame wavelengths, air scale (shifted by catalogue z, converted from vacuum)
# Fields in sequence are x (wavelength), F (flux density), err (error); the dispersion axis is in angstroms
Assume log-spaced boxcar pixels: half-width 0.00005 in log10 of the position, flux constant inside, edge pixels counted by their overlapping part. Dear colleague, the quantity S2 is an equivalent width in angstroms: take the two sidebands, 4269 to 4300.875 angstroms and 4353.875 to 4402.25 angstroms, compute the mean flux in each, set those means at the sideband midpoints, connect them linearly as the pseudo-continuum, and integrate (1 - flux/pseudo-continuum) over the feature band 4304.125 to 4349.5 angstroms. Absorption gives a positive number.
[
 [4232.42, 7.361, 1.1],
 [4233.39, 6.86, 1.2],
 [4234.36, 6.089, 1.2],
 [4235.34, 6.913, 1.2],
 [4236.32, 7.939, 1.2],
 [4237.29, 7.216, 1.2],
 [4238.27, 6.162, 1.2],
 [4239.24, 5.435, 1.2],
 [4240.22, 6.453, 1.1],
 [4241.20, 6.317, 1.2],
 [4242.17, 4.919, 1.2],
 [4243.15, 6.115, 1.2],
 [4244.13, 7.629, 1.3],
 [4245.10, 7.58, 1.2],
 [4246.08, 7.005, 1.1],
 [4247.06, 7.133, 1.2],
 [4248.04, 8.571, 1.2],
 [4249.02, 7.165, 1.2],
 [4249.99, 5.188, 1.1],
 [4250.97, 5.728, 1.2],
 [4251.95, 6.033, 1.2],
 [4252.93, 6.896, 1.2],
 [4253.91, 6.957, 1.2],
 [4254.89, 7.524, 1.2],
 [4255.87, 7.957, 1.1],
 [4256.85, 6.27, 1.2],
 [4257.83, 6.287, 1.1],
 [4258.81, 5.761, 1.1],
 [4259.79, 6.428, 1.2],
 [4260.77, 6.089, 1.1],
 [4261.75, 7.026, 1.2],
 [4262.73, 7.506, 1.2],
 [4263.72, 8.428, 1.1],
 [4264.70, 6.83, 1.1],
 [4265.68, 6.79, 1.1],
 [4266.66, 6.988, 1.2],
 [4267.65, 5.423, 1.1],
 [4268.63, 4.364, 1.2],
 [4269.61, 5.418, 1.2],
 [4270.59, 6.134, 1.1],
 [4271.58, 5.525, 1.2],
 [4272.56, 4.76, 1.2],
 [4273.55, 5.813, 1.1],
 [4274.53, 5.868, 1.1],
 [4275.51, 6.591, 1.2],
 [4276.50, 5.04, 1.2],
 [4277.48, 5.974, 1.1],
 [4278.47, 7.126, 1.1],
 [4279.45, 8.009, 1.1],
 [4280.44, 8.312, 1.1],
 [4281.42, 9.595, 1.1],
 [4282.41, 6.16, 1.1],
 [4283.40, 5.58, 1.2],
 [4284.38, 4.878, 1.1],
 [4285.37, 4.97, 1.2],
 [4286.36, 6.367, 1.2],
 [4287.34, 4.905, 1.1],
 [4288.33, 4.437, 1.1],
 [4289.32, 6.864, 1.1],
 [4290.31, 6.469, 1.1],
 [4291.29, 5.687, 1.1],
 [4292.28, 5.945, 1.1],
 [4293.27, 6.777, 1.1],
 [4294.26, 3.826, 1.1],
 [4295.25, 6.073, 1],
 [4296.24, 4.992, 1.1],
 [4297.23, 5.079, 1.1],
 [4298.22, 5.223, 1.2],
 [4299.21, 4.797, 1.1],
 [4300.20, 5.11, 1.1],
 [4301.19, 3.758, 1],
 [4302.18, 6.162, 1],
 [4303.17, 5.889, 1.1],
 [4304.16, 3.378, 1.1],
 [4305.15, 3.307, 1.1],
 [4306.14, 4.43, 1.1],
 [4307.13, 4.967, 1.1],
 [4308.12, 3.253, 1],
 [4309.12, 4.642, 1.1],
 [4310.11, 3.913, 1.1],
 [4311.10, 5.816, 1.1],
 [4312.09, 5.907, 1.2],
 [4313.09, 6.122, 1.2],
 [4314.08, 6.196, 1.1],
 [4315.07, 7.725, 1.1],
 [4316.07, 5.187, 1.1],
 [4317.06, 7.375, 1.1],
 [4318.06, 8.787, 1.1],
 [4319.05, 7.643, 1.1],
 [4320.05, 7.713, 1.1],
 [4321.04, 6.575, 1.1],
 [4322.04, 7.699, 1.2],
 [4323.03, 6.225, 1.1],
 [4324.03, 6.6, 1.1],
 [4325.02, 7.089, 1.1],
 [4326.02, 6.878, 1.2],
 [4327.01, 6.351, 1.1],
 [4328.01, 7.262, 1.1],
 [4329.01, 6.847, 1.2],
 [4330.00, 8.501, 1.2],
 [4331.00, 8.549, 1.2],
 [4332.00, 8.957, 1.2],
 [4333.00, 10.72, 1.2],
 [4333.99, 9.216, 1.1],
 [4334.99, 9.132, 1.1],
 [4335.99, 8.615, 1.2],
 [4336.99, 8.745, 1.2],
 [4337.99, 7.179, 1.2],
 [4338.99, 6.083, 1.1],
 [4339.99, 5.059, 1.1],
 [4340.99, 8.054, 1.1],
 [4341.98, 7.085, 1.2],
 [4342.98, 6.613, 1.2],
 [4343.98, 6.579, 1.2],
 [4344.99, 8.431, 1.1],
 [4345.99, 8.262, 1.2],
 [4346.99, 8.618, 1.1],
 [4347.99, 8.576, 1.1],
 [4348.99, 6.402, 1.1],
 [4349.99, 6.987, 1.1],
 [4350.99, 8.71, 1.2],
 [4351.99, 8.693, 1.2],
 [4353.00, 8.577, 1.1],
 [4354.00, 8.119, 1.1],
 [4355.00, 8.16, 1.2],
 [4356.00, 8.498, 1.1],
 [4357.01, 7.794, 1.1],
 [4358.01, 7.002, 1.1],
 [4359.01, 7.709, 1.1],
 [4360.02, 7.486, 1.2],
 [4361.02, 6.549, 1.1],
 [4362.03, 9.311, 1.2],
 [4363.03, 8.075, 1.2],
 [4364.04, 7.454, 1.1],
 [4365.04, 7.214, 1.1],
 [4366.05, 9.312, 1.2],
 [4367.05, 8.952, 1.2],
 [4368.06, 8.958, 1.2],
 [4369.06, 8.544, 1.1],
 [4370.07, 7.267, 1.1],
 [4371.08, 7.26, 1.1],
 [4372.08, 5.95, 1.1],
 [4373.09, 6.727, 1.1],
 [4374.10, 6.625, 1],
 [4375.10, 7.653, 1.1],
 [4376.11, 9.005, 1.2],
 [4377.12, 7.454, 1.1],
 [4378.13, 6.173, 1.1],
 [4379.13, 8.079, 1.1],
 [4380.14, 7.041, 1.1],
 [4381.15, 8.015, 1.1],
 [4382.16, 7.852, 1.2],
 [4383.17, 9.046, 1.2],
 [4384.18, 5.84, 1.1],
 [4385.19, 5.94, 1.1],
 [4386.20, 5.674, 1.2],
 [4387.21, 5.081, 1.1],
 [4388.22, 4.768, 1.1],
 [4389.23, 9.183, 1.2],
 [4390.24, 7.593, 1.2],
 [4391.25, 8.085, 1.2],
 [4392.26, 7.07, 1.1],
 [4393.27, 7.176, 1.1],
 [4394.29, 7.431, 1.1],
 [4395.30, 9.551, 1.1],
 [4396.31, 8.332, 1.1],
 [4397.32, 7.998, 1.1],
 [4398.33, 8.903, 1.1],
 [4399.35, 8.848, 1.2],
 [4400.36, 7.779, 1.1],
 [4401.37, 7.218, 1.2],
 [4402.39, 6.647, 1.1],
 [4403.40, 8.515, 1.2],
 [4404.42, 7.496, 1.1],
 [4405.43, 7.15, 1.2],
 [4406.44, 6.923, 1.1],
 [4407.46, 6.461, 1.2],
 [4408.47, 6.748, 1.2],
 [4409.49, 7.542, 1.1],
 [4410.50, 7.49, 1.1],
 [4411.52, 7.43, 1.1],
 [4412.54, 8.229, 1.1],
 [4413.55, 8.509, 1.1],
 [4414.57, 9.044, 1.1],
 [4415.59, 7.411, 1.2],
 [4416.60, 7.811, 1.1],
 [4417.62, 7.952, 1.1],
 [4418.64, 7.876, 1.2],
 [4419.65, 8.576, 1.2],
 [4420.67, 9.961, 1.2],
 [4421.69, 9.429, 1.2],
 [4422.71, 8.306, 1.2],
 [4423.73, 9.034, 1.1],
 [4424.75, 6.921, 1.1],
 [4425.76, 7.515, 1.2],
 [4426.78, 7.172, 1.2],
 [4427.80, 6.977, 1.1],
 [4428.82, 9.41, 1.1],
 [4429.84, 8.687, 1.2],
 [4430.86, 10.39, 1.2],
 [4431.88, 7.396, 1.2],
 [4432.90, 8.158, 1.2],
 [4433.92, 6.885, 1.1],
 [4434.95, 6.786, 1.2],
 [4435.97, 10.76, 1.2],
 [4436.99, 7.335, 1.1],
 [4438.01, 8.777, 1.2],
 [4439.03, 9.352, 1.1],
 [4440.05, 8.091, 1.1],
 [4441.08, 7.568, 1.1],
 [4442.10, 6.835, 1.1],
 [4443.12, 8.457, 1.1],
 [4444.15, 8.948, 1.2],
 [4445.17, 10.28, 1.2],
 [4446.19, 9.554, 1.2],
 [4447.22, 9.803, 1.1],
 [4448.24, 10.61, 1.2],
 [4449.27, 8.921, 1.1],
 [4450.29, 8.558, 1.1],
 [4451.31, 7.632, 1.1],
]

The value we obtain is -1.76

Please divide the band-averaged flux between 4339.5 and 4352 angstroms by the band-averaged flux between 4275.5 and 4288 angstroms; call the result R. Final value 1.17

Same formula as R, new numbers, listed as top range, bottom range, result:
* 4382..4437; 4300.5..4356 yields 1.12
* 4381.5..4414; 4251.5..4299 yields 1.20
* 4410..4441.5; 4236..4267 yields 1.22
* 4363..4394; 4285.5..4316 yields 1.40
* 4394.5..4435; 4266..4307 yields 1.41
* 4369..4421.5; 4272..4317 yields 1.35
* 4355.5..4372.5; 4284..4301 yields 1.45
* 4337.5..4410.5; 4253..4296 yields 1.20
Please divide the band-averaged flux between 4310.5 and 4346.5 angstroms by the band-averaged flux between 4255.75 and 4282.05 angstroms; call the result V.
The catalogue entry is 1.1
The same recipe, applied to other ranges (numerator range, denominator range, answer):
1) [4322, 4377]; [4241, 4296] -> 1.22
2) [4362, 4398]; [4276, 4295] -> 1.22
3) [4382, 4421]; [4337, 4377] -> 0.99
